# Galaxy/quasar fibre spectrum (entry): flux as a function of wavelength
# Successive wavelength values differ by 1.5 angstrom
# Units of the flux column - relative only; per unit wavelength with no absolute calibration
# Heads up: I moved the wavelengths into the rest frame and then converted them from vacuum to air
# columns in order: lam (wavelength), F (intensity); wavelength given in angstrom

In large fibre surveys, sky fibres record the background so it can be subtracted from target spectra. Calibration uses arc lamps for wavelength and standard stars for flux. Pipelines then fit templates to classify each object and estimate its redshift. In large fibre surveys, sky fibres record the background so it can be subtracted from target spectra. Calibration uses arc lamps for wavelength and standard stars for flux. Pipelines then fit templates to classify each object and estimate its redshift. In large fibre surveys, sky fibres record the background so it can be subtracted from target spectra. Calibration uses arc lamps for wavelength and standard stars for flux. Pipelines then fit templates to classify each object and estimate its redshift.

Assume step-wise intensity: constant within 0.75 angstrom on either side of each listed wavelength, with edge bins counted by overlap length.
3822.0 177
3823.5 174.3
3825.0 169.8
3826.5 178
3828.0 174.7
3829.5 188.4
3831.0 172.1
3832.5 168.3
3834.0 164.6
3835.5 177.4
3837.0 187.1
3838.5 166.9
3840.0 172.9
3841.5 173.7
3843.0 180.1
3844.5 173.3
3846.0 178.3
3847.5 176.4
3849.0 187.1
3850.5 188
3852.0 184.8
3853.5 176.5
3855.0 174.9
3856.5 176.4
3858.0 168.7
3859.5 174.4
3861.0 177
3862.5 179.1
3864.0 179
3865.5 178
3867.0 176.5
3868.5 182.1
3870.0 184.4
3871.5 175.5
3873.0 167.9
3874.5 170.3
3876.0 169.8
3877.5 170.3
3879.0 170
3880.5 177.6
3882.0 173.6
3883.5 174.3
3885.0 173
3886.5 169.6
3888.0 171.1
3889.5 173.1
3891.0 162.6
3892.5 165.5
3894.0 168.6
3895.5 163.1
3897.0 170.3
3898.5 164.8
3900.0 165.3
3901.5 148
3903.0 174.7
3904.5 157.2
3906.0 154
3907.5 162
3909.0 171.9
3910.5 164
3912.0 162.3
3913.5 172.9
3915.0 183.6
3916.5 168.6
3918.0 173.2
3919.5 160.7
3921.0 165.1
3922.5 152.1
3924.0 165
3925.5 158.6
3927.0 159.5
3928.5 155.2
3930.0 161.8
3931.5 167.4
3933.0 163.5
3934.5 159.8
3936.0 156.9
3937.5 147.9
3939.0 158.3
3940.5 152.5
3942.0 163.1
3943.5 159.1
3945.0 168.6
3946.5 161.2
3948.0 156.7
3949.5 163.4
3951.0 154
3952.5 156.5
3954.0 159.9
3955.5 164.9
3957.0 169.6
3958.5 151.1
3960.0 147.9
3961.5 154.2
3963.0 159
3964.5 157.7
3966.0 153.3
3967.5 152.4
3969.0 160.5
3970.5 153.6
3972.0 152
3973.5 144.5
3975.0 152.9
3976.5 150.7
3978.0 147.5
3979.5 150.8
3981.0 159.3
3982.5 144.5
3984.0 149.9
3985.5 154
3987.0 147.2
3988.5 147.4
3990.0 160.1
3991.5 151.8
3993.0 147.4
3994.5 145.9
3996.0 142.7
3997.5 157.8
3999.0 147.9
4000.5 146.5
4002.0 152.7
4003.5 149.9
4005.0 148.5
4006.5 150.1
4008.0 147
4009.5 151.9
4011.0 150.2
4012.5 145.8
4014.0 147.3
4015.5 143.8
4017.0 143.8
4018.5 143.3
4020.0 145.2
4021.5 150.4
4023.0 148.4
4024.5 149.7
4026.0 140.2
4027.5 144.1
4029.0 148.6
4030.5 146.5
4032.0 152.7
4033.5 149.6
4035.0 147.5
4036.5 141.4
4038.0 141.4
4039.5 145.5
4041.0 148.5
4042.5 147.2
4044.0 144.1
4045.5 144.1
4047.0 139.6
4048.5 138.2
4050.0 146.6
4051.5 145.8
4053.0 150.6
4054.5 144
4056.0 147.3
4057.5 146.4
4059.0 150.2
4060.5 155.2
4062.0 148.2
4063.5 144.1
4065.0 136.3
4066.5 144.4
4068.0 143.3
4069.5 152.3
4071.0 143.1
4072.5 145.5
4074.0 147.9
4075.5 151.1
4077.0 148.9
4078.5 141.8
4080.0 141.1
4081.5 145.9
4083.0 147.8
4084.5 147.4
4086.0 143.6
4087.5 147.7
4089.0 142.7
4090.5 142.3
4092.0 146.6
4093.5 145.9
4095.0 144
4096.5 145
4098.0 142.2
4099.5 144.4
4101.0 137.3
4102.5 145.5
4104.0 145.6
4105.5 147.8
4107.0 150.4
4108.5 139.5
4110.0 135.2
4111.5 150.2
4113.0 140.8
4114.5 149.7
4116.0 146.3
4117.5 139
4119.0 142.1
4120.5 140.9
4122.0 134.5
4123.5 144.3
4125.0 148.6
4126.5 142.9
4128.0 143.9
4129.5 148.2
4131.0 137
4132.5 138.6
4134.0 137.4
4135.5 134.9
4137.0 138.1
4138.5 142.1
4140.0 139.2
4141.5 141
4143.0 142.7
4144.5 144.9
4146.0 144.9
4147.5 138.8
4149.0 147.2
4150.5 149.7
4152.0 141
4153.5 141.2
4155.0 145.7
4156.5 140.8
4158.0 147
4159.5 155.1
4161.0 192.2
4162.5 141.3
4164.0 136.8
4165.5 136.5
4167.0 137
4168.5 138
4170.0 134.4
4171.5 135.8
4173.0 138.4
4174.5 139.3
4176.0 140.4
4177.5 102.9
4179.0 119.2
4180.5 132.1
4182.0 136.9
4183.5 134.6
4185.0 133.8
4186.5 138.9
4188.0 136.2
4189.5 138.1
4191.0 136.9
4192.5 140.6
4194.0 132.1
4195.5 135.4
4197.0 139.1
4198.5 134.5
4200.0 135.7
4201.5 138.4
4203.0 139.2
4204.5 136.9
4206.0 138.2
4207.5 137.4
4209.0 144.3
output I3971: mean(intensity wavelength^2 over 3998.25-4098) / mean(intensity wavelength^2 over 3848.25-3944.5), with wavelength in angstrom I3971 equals 0.94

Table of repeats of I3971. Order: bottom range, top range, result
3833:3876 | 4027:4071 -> 0.91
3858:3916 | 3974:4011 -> 0.93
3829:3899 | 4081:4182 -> 0.93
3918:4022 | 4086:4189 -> 1.00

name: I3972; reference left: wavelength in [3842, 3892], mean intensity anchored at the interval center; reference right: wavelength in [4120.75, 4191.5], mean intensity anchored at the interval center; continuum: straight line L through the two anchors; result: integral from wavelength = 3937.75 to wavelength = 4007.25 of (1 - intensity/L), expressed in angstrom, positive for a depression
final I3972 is 3.8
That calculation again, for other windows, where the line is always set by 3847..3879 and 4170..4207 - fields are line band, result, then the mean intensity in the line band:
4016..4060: 2.4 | 146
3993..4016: 1.4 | 149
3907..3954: 1.7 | 162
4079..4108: 0.4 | 145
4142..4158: -0.5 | 144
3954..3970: 0.7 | 157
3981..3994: 0.8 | 151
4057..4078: 0.5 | 147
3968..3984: 1.1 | 152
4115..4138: 0.2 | 141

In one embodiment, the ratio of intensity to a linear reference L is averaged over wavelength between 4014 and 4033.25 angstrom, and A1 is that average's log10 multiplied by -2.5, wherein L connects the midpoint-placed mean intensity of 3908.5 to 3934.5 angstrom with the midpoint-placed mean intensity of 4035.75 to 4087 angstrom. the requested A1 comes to 0.03 mag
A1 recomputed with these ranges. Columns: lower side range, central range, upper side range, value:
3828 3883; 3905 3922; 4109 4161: 0.017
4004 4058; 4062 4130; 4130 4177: -0.002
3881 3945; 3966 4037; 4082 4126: 0.041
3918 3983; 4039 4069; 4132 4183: 0.024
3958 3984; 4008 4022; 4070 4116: 0.021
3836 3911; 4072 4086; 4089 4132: 0.008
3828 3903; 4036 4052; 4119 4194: 0.068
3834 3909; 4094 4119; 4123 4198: 0.017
